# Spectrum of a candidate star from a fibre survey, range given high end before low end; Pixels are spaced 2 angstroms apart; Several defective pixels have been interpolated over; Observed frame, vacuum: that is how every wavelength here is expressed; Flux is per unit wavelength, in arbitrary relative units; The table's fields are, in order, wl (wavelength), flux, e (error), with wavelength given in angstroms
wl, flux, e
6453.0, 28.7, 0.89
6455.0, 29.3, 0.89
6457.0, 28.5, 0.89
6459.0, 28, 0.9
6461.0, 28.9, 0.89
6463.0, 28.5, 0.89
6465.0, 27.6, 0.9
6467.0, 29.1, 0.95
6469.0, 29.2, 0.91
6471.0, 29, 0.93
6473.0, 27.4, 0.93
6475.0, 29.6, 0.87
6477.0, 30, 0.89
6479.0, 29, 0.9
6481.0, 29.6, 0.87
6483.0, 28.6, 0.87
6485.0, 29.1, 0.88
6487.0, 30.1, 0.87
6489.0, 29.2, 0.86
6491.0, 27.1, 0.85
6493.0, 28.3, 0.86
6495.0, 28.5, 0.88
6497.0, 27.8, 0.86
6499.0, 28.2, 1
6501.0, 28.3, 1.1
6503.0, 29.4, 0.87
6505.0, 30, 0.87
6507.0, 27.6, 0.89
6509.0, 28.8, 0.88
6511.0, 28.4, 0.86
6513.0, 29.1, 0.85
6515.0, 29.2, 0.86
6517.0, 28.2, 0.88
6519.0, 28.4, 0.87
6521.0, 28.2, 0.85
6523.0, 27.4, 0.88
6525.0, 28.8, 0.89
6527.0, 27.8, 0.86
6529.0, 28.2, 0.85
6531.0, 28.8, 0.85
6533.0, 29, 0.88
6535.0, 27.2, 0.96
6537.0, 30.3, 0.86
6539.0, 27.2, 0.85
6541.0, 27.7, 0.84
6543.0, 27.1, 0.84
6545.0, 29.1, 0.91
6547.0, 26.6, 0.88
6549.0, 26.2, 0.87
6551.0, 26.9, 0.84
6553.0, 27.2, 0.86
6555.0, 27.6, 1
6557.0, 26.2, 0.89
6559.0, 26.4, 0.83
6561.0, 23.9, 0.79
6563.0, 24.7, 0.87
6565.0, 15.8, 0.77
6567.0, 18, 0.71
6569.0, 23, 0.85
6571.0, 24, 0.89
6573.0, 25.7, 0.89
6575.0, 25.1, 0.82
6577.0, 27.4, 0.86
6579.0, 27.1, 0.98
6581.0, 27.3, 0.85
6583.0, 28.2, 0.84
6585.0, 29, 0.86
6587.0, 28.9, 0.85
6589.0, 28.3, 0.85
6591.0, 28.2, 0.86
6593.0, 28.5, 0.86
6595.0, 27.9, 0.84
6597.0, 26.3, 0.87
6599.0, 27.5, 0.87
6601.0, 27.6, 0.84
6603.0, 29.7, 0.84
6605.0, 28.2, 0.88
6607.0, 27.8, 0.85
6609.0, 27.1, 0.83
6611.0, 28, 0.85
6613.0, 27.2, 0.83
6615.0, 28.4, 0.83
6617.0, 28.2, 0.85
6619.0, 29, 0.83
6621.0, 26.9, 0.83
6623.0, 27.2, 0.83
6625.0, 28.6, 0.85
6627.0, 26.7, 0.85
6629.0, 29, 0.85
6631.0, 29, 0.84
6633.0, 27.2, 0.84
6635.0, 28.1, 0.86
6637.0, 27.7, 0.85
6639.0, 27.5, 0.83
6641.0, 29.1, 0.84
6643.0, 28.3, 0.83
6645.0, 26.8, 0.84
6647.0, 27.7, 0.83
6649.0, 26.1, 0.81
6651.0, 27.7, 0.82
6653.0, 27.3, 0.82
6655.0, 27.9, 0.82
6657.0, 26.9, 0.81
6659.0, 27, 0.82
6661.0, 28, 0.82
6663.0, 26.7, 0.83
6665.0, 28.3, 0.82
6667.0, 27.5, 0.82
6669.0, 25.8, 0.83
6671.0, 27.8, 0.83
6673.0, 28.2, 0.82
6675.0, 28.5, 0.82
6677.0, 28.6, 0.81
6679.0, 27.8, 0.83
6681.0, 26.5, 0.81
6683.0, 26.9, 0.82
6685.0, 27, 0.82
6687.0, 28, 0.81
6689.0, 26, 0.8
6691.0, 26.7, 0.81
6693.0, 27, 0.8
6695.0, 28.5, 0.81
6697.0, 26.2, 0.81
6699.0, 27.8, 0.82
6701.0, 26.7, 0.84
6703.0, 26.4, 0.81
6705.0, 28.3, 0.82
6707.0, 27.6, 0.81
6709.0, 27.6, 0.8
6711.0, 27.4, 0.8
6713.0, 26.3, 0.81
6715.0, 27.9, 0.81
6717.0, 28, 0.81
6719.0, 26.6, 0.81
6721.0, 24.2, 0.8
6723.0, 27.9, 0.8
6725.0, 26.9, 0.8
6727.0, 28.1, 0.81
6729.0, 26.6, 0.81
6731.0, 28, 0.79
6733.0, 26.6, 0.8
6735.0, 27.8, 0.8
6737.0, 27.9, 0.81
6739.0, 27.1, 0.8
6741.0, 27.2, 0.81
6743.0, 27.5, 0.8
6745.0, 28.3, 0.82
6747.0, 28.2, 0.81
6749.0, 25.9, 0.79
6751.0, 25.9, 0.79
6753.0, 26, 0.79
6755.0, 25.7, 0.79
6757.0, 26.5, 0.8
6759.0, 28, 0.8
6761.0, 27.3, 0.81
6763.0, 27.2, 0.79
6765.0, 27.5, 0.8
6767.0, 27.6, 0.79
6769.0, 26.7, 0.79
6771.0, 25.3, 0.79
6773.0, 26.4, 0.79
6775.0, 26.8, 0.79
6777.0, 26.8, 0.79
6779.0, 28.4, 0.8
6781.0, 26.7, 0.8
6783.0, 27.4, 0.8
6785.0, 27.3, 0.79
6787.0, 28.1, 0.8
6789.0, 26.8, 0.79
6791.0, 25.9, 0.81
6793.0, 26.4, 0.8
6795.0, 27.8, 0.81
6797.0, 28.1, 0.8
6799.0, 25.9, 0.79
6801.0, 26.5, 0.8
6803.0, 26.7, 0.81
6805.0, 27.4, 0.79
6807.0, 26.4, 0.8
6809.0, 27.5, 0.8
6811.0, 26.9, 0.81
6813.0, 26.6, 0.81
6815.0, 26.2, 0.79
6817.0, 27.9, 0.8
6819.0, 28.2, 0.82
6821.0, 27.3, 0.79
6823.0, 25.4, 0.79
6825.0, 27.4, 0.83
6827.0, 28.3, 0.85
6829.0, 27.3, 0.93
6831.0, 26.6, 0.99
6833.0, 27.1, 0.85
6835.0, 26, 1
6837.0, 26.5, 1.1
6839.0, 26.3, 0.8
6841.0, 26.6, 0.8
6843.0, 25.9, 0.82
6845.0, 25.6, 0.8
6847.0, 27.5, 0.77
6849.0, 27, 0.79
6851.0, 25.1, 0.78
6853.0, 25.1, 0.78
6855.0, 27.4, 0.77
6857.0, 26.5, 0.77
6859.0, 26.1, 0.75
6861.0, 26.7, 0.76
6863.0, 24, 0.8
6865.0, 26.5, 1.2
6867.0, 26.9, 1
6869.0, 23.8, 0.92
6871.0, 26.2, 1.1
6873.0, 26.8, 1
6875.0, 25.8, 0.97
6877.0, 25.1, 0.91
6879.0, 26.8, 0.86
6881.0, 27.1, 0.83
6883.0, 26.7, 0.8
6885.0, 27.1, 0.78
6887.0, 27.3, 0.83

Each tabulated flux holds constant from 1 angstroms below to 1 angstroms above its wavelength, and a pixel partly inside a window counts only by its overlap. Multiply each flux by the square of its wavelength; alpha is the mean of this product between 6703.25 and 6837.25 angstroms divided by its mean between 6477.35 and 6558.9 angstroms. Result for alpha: 1.03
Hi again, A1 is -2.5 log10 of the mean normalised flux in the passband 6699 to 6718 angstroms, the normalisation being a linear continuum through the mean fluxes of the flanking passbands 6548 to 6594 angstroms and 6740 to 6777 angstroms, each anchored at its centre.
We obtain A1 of -0.03 mag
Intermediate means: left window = 25.8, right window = 26.9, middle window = 27.4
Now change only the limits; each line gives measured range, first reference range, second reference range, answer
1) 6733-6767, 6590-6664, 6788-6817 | 0.00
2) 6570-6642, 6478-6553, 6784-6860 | 0.01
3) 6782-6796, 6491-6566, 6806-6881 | -0.02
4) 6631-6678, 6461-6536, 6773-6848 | 0.01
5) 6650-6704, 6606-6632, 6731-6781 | 0.01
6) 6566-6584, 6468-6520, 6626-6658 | 0.13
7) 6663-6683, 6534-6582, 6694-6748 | -0.03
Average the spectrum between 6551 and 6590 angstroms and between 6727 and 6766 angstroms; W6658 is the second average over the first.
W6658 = 1.1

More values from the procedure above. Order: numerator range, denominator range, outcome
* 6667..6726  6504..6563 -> 0.98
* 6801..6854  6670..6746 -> 0.98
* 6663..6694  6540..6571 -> 1.09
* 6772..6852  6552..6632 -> 1.00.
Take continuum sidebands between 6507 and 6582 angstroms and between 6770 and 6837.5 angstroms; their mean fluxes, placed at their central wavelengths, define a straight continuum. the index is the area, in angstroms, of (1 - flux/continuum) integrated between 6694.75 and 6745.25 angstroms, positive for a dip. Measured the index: -0.7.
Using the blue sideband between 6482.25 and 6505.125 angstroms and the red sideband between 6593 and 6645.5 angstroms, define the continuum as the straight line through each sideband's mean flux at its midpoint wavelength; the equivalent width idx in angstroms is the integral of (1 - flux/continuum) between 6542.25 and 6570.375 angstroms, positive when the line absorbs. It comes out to 3.4 angstroms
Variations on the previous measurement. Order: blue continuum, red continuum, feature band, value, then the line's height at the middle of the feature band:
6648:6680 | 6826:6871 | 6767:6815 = -0.4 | 26.7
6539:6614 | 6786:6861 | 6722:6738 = -0.5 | 26.7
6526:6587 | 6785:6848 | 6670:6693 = -0.7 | 26.6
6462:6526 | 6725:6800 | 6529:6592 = 4.1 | 28.3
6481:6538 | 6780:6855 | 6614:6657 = 0.1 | 27.9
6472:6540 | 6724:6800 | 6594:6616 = 0.2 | 28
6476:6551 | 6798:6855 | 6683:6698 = 0.2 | 27.4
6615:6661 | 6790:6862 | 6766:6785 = 0.1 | 27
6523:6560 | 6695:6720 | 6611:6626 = -0.2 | 27.5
